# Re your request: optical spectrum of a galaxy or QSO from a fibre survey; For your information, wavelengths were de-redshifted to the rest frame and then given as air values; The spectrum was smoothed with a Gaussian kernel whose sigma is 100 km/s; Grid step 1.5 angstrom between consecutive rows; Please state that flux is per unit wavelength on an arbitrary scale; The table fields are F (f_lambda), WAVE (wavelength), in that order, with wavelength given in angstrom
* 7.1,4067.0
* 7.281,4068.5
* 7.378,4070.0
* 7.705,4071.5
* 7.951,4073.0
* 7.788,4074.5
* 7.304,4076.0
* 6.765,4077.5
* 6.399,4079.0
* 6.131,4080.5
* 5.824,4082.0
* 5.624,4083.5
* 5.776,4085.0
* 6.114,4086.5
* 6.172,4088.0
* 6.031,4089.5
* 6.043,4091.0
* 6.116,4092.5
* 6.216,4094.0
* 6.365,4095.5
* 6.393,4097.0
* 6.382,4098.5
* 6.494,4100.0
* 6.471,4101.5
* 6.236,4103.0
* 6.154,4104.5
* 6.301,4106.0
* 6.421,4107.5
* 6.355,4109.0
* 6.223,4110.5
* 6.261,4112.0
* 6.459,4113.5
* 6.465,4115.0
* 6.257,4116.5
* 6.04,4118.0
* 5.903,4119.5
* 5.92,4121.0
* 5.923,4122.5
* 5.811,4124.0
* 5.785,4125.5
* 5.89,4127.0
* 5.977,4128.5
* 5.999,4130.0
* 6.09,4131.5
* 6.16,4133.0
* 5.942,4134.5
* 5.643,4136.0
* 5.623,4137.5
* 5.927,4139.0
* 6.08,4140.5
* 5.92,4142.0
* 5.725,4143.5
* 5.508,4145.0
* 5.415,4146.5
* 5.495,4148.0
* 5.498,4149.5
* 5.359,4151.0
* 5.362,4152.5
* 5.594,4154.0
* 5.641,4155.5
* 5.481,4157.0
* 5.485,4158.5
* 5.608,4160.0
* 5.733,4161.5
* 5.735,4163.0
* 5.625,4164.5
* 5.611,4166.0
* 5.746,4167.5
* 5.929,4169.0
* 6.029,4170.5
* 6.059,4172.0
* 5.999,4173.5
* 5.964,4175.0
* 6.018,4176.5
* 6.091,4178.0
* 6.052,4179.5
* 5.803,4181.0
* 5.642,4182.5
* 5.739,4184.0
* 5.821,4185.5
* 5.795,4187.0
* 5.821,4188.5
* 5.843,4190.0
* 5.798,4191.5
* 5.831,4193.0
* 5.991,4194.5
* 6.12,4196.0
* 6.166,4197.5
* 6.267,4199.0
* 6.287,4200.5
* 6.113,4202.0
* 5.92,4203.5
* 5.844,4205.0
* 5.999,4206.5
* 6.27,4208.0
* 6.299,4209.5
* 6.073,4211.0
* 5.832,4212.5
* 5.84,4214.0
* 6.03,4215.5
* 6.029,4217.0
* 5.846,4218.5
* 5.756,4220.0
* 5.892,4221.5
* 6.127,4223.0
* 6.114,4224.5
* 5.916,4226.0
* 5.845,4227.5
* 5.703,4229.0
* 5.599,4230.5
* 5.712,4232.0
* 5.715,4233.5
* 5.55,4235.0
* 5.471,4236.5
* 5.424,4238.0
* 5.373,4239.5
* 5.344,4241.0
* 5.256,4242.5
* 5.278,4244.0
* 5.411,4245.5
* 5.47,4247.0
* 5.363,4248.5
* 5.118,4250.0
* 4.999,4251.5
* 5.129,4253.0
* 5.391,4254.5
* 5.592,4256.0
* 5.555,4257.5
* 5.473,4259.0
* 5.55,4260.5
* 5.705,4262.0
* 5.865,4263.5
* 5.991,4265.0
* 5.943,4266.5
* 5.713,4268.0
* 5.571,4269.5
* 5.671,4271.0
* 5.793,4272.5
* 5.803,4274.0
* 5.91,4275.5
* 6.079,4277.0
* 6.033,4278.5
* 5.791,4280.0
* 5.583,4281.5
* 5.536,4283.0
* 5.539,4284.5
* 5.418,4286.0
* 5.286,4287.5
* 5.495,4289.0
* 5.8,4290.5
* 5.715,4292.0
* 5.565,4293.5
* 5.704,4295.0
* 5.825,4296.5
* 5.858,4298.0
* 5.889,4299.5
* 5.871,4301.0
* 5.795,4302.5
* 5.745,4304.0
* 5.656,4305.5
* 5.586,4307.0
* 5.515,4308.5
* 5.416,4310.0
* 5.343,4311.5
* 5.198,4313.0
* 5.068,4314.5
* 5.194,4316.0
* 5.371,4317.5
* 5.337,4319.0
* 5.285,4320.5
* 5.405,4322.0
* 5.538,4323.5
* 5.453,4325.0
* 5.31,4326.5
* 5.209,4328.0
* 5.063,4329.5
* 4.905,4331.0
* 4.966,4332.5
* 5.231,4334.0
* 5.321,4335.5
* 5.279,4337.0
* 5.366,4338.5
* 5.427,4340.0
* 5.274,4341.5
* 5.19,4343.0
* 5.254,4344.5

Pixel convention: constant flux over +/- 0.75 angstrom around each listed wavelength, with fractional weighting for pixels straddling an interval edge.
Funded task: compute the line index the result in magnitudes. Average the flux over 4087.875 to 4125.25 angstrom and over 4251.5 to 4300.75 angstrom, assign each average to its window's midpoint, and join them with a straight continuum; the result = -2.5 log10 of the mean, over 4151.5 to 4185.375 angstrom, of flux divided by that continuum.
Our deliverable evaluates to 0.05 mag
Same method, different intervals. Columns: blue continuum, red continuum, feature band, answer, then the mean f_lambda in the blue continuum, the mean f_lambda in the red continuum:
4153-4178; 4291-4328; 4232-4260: 0.05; 5.77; 5.52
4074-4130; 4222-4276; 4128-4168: 0.06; 6.23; 5.6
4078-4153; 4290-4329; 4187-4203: -0.04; 6.02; 5.52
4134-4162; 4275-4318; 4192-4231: -0.07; 5.63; 5.61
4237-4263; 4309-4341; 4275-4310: -0.07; 5.38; 5.27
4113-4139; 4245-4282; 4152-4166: 0.06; 5.99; 5.62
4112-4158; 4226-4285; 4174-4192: -0.02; 5.83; 5.59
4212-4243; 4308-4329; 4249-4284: -0.02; 5.74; 5.33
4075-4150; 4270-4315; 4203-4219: -0.03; 6.09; 5.65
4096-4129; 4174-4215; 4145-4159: 0.11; 6.19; 5.97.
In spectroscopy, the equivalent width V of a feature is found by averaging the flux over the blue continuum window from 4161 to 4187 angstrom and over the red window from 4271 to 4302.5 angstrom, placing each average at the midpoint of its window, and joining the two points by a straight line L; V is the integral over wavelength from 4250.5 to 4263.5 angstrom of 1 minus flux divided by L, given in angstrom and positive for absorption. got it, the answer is 0.7 angstrom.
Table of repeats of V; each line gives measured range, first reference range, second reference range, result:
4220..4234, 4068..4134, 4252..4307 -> 0.1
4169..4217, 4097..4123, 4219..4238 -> -0.5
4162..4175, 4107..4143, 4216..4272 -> 0.1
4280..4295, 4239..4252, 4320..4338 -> -0.8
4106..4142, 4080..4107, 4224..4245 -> -0.1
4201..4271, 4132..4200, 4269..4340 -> -0.5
